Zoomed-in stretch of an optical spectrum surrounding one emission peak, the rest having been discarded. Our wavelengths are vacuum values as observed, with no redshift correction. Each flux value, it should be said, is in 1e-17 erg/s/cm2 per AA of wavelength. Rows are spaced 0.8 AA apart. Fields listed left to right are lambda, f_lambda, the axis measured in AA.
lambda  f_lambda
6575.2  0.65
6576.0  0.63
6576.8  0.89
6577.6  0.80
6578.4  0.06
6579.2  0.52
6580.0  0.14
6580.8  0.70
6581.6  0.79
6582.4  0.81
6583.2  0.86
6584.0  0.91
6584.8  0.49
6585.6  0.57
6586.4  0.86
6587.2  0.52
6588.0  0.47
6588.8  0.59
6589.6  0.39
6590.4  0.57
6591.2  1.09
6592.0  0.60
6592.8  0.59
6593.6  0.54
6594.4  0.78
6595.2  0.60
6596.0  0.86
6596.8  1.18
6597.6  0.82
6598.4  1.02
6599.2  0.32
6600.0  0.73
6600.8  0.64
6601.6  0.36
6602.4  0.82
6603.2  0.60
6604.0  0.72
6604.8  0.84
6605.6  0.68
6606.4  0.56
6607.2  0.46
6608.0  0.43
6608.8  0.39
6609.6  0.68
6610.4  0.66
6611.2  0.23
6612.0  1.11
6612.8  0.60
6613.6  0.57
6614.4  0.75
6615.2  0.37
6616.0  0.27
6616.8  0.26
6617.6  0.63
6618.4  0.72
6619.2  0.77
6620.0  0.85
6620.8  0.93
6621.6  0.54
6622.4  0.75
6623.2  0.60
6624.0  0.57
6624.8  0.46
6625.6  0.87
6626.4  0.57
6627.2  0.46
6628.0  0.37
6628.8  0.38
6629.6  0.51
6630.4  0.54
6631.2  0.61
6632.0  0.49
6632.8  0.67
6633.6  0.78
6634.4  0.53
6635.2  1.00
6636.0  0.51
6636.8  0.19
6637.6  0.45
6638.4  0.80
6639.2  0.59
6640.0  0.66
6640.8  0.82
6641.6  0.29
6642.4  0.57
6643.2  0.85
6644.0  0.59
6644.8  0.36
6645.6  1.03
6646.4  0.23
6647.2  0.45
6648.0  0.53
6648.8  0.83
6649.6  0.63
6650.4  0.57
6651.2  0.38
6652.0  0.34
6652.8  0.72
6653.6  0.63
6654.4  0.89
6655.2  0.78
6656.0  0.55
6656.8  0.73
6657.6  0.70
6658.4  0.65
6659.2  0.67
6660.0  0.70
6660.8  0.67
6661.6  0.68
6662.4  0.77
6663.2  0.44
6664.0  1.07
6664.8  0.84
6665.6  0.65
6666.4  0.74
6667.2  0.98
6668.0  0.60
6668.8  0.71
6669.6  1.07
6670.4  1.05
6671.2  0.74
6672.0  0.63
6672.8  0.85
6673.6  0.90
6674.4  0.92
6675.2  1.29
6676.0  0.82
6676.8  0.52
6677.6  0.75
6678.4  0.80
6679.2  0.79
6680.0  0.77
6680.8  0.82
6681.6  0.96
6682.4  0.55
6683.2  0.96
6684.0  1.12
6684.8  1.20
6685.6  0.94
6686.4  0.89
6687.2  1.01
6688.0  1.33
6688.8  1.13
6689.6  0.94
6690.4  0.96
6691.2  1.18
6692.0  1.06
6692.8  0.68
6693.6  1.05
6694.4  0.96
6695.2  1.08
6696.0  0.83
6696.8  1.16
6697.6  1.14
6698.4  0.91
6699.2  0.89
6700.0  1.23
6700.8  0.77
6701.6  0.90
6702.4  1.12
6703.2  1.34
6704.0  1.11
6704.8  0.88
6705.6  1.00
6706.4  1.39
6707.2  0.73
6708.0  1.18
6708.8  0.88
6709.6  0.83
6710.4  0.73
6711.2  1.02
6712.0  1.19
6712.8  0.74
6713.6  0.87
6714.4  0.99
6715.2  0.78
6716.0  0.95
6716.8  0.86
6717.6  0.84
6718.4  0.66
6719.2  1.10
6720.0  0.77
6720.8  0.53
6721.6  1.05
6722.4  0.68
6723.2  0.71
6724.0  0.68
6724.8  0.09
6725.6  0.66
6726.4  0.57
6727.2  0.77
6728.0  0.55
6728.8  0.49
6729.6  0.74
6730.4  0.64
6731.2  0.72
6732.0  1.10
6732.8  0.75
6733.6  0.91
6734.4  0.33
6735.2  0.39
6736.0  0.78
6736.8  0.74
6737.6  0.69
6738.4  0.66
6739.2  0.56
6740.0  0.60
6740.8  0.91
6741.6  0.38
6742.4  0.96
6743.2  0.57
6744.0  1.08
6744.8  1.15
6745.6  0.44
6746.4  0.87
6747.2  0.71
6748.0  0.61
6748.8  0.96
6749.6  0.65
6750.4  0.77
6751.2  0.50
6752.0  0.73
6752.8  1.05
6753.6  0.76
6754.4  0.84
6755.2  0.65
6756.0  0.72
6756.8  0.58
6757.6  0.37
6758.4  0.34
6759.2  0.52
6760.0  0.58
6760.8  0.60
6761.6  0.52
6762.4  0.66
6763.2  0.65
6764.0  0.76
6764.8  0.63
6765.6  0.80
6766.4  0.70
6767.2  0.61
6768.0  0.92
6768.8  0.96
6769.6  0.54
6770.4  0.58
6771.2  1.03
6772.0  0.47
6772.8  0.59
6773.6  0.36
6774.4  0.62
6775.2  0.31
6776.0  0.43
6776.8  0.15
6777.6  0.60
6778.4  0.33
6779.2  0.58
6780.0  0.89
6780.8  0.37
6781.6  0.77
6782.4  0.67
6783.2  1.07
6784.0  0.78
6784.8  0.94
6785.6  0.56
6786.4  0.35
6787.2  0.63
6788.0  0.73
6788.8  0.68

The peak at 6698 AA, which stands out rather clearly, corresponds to Mg II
